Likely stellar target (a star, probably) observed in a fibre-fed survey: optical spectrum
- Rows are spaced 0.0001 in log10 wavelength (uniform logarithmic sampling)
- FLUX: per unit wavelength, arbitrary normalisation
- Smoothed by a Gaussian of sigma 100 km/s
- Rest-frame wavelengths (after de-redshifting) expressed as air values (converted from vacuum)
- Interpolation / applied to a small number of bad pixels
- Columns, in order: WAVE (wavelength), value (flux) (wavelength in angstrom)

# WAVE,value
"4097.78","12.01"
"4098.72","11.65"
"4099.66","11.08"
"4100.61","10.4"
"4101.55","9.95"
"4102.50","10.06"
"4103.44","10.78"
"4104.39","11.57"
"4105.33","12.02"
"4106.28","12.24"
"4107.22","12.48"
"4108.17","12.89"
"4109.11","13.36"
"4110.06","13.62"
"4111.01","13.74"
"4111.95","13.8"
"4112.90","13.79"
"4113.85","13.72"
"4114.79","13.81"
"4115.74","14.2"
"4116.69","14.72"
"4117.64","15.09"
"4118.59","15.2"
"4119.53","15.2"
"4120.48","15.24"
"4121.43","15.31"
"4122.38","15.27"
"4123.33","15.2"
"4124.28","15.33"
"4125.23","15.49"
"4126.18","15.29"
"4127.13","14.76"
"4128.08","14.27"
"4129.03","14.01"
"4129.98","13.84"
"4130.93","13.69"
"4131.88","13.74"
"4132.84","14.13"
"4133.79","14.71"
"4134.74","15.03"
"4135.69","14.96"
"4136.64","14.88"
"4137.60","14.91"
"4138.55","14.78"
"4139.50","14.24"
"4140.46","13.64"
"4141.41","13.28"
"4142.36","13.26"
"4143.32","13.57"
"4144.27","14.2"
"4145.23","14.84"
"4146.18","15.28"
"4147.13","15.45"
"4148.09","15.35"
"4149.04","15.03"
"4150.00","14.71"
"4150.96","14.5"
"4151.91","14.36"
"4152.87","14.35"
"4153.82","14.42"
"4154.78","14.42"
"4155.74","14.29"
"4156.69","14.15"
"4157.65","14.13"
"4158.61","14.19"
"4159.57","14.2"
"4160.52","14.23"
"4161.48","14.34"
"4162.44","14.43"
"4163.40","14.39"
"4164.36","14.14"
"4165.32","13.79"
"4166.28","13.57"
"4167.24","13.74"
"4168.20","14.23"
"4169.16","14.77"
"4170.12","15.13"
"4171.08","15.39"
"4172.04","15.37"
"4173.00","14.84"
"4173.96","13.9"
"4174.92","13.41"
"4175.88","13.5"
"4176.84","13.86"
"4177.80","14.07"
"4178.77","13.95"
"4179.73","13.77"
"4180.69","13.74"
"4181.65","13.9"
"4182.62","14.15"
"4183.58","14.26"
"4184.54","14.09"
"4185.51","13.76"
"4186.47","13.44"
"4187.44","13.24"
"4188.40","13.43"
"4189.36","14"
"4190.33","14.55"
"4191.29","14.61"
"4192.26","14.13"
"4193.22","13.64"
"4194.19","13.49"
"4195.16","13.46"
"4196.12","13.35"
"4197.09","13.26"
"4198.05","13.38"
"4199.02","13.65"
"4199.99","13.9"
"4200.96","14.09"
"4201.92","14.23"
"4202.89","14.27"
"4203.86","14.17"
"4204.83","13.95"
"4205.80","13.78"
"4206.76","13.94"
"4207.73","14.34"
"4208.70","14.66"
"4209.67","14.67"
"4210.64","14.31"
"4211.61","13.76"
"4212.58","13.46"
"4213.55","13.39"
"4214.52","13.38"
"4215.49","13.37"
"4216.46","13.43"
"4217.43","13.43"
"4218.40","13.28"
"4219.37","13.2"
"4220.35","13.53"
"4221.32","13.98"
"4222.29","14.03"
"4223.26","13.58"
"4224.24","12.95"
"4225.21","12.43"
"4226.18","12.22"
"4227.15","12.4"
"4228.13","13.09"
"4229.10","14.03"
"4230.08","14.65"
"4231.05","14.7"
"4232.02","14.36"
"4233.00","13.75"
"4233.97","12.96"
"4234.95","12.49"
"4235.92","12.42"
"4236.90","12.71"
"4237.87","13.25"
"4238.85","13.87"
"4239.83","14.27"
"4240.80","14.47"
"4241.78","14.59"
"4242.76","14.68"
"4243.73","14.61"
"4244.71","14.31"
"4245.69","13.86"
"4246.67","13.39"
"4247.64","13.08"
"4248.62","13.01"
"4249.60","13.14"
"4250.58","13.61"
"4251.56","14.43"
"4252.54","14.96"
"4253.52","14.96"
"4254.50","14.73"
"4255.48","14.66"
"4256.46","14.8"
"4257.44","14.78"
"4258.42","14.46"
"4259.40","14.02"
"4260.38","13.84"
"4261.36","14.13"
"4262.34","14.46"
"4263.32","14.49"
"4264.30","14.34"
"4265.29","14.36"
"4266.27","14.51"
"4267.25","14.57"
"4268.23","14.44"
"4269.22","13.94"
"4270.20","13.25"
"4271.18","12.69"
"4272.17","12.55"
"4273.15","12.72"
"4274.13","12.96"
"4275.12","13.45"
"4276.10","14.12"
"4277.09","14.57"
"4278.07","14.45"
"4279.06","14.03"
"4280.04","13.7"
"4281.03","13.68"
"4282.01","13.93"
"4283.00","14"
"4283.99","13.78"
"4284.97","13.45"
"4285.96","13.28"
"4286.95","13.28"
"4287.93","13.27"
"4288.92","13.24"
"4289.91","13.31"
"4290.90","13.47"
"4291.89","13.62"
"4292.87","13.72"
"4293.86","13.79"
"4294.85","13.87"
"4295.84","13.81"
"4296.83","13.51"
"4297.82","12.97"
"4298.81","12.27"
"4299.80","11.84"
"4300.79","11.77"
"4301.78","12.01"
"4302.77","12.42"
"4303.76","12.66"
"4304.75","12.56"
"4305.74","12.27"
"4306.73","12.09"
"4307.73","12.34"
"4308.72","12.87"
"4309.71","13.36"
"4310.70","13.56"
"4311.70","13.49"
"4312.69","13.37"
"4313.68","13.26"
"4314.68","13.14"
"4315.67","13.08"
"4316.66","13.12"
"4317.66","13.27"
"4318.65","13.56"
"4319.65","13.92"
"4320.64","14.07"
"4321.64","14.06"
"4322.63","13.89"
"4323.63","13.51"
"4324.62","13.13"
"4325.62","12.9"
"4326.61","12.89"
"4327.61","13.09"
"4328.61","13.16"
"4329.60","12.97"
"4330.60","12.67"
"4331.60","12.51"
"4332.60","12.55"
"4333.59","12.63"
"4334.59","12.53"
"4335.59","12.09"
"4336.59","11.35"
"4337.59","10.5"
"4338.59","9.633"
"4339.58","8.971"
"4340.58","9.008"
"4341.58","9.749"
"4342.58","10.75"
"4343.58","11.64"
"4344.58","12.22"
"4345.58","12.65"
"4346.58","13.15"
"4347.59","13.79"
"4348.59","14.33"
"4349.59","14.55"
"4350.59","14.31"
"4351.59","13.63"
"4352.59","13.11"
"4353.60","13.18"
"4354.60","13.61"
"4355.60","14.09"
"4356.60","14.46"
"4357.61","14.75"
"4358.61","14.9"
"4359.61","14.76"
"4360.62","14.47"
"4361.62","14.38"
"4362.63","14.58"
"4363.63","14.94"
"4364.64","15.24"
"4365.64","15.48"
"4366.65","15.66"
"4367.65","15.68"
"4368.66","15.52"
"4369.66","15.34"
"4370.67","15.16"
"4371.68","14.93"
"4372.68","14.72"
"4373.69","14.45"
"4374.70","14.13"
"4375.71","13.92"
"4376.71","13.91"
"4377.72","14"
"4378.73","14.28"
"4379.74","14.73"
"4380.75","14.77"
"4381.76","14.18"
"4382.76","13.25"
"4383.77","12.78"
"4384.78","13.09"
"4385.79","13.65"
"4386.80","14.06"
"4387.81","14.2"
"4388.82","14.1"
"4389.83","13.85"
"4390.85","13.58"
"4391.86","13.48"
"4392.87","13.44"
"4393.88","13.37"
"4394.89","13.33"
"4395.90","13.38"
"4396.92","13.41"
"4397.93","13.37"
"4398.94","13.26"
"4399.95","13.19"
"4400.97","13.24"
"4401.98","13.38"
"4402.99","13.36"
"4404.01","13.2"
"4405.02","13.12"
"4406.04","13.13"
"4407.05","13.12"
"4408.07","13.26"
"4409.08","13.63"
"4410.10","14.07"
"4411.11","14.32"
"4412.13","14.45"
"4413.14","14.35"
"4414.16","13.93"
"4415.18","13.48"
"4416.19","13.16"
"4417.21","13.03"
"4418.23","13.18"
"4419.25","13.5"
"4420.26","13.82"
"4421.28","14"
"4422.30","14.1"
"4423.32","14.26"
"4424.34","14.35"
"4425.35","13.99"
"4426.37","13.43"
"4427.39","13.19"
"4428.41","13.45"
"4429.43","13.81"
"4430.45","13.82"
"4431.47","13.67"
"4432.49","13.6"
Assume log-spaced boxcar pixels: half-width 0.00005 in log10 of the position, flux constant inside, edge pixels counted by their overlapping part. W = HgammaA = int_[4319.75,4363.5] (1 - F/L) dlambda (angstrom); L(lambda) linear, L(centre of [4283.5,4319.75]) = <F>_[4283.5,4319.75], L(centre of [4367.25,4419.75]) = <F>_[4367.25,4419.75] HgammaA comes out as 1.55 angstrom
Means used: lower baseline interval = 13.1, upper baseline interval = 13.8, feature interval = 12.9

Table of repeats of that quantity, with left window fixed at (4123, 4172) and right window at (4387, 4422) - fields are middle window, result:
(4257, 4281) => 0.15 angstrom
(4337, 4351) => 2.01 angstrom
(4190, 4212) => 0.45 angstrom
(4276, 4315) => 1.94 angstrom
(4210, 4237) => 1.47 angstrom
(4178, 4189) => 0.40 angstrom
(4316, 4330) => 0.45 angstrom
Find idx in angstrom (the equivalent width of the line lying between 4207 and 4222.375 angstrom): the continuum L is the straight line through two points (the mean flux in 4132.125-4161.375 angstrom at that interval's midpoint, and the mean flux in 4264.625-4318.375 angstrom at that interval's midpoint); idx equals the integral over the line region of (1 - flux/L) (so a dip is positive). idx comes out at 0.2 angstrom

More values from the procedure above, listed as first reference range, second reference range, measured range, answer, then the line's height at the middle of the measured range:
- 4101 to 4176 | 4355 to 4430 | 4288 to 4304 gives 1.2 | 14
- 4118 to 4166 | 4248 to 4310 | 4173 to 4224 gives 1.1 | 14.1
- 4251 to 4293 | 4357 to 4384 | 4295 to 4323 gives 2.3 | 14.2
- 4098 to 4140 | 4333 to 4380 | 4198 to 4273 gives -1.2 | 13.6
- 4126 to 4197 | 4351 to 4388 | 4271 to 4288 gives 0.9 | 14.3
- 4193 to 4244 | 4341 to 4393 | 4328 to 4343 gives 2.7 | 13.9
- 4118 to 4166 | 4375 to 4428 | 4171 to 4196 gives 0.7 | 14.4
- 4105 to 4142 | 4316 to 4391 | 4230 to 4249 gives 0.2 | 13.9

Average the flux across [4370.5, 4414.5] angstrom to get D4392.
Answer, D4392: 13.8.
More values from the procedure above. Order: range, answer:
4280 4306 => 13.2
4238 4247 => 14.2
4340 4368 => 13.7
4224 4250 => 13.6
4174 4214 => 13.9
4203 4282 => 13.8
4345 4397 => 14.2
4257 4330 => 13.4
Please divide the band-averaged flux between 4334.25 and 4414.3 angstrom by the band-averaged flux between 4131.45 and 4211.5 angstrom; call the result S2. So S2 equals 0.96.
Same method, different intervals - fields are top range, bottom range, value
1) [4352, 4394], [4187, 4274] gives 1.03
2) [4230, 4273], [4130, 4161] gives 0.97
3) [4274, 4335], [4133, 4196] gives 0.93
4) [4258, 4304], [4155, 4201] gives 0.97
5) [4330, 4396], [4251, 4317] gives 1.00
